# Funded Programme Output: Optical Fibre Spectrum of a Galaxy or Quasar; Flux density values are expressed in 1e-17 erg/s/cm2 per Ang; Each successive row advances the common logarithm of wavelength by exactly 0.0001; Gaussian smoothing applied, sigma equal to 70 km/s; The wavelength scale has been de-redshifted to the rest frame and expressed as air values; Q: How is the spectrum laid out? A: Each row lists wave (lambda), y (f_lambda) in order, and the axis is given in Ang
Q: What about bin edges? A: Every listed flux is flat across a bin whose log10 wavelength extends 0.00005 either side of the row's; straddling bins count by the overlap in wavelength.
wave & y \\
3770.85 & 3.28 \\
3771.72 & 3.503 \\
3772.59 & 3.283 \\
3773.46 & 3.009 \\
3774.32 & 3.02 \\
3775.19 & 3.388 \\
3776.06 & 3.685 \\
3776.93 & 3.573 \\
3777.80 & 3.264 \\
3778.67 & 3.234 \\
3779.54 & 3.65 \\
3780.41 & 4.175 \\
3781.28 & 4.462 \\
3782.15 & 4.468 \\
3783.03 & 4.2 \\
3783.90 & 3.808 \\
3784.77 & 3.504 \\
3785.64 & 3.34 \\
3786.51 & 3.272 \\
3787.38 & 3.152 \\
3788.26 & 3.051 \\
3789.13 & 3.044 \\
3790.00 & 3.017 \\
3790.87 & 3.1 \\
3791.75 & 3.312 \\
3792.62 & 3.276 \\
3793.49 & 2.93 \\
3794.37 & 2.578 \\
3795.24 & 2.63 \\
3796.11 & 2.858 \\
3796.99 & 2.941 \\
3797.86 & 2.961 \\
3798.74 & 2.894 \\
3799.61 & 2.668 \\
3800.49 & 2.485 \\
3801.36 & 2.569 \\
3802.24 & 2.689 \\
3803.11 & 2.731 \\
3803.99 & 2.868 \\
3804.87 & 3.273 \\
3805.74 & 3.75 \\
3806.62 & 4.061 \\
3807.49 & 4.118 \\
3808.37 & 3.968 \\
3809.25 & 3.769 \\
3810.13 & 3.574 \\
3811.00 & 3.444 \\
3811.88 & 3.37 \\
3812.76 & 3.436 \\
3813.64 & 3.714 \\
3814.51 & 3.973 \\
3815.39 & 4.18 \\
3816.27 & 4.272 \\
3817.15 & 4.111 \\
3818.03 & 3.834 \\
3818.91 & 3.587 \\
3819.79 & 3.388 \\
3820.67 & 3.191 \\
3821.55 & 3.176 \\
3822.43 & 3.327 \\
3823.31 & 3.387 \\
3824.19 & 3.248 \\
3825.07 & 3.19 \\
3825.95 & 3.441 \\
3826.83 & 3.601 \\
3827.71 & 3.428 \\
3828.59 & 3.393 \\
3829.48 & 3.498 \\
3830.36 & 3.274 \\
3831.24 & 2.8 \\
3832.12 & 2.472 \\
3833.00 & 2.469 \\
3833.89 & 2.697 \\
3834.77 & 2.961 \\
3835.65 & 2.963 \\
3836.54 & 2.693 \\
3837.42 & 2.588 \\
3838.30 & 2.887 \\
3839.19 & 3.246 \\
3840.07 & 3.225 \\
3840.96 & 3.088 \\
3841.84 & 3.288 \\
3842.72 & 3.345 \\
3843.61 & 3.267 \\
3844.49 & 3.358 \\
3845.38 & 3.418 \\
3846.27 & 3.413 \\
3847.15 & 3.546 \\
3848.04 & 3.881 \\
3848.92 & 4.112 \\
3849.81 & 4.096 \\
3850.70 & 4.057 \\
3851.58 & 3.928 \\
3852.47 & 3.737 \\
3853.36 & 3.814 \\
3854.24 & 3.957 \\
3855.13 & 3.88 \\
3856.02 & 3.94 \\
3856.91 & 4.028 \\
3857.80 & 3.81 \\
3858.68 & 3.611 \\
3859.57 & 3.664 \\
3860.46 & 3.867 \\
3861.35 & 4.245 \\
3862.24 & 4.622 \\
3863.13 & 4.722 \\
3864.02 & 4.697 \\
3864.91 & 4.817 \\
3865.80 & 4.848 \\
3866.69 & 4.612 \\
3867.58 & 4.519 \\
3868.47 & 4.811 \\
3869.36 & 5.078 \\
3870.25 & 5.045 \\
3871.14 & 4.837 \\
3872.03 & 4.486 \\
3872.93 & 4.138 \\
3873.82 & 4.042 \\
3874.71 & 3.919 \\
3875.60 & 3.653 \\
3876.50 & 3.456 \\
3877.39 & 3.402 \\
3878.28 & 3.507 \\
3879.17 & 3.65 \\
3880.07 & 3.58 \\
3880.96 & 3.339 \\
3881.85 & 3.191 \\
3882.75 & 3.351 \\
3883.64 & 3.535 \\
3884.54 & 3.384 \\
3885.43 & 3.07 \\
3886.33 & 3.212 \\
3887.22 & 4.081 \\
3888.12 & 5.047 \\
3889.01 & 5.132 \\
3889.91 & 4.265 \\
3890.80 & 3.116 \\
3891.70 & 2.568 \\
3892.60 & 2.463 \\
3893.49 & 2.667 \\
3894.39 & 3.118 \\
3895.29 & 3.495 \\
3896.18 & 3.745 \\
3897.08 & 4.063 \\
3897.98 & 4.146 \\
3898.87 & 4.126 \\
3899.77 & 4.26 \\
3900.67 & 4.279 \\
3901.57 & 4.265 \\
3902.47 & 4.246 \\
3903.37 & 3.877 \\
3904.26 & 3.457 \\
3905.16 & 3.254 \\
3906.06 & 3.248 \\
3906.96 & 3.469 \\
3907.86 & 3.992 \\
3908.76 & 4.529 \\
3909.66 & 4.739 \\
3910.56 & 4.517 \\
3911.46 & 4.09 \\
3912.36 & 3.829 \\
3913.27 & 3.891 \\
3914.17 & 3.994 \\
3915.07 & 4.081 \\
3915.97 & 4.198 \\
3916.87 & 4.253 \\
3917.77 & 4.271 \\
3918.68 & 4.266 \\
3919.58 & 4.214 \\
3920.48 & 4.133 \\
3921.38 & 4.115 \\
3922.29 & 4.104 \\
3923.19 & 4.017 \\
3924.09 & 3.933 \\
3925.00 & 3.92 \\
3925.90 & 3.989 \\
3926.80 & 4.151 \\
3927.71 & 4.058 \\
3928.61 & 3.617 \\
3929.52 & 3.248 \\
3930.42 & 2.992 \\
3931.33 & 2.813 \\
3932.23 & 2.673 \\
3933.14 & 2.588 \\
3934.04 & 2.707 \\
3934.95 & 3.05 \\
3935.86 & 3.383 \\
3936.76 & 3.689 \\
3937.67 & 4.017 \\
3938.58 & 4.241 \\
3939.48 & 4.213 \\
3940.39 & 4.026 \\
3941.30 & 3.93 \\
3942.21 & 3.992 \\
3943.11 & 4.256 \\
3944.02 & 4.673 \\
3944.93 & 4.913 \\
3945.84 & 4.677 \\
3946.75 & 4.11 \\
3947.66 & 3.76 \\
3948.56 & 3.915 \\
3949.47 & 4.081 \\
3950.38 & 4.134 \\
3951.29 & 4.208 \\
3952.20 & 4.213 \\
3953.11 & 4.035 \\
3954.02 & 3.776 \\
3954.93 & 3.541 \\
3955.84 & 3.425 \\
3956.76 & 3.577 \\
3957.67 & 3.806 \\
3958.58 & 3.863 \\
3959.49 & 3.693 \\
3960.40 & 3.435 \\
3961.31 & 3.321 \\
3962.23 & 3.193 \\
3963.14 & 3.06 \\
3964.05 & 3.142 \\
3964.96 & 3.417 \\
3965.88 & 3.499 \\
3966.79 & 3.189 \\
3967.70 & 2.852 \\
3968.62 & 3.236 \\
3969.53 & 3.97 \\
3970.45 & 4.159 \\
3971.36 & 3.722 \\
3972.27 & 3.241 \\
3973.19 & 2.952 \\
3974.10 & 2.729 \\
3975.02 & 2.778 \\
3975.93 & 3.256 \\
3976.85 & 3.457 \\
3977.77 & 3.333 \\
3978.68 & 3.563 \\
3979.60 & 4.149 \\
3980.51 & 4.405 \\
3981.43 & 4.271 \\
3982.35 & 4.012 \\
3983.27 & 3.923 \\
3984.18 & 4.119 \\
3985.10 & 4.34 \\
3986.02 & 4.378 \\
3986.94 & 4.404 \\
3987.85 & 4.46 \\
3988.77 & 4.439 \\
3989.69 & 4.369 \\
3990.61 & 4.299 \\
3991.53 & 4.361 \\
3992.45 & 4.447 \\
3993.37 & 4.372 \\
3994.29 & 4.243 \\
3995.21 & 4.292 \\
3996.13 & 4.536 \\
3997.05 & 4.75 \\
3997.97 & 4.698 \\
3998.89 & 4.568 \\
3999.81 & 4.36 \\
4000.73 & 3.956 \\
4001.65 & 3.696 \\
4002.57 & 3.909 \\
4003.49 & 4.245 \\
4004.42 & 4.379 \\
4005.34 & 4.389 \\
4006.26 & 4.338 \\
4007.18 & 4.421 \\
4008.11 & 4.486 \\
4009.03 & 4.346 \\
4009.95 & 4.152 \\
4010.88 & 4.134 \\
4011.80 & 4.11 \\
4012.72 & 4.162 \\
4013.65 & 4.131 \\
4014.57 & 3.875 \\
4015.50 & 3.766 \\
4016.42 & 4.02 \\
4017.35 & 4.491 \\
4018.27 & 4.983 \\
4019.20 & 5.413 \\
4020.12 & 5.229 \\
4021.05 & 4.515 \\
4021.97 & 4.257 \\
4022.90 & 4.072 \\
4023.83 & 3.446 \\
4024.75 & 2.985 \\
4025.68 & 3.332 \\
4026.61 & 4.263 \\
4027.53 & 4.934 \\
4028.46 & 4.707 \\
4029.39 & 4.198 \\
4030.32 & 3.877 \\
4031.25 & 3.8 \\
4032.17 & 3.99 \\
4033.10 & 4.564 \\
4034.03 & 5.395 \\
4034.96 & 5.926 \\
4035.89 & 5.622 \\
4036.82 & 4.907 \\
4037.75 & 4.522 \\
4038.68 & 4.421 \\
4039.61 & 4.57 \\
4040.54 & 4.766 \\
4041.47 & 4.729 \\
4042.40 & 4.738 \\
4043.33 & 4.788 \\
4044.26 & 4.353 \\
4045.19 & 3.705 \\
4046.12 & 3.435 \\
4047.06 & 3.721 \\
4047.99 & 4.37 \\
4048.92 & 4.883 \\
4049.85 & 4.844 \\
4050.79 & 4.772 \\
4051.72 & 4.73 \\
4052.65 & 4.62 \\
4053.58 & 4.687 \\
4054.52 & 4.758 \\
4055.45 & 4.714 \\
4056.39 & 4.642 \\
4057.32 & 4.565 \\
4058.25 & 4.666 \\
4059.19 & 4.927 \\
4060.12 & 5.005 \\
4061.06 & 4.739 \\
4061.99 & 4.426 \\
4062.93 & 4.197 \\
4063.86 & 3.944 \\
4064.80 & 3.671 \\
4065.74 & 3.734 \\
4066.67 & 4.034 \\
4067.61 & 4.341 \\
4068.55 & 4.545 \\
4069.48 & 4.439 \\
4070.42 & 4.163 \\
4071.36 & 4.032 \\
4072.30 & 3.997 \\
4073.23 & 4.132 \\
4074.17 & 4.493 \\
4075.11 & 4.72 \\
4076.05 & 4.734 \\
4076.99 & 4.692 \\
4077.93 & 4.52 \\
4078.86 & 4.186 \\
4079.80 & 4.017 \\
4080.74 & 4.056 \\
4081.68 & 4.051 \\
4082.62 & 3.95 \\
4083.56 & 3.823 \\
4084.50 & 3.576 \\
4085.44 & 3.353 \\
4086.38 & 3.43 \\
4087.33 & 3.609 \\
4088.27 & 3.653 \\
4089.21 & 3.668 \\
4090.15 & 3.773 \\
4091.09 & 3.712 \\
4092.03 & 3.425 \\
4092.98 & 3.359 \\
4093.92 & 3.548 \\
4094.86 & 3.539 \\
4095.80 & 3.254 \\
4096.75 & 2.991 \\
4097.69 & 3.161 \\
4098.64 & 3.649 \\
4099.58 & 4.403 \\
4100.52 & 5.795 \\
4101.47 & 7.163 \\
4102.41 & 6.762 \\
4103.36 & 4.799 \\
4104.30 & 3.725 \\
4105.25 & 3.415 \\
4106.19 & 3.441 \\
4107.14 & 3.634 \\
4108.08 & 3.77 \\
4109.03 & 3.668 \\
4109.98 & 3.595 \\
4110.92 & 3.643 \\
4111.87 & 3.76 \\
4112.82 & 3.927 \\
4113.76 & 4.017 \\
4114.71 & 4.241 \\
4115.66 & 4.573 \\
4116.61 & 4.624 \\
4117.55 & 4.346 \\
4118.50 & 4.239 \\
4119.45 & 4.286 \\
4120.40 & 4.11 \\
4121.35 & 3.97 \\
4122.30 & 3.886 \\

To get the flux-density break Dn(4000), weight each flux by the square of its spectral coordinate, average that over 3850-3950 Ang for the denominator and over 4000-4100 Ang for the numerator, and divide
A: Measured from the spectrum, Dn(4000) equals 1.16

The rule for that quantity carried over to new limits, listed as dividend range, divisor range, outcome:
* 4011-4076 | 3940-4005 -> 1.17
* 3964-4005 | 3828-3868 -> 1.16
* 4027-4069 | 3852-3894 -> 1.25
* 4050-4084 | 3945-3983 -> 1.26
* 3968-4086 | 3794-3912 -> 1.28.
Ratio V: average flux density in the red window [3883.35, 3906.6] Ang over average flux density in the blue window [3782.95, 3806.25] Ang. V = 1.21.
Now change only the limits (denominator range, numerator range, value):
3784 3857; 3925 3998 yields 1.14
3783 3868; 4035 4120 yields 1.22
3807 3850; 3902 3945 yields 1.14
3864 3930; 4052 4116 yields 1.05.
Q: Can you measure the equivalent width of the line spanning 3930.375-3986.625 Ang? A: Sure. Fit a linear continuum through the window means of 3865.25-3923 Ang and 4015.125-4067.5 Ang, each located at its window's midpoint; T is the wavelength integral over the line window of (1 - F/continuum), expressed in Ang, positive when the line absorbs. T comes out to 6.49 Ang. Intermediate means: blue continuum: 3.94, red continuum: 4.45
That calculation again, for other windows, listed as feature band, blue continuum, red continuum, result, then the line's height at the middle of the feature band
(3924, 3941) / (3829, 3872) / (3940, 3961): 1.8 Ang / 3.95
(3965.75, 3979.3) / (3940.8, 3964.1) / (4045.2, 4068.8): 2.2 Ang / 3.99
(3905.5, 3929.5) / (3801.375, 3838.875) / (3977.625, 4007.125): -1.1 Ang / 3.86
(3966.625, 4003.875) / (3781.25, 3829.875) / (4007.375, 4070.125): 1.9 Ang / 4.18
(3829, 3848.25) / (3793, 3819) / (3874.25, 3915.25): 2.1 Ang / 3.49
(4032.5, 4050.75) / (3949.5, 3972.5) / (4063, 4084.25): -2.8 Ang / 4.02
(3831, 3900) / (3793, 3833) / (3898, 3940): -2.8 Ang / 3.57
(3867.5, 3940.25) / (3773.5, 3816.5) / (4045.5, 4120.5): -2.9 Ang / 3.68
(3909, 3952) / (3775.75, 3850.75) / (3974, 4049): -0.5 Ang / 3.89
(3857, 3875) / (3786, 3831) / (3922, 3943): -5.0 Ang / 3.46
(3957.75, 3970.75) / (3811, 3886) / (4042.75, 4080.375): 2.0 Ang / 4.07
